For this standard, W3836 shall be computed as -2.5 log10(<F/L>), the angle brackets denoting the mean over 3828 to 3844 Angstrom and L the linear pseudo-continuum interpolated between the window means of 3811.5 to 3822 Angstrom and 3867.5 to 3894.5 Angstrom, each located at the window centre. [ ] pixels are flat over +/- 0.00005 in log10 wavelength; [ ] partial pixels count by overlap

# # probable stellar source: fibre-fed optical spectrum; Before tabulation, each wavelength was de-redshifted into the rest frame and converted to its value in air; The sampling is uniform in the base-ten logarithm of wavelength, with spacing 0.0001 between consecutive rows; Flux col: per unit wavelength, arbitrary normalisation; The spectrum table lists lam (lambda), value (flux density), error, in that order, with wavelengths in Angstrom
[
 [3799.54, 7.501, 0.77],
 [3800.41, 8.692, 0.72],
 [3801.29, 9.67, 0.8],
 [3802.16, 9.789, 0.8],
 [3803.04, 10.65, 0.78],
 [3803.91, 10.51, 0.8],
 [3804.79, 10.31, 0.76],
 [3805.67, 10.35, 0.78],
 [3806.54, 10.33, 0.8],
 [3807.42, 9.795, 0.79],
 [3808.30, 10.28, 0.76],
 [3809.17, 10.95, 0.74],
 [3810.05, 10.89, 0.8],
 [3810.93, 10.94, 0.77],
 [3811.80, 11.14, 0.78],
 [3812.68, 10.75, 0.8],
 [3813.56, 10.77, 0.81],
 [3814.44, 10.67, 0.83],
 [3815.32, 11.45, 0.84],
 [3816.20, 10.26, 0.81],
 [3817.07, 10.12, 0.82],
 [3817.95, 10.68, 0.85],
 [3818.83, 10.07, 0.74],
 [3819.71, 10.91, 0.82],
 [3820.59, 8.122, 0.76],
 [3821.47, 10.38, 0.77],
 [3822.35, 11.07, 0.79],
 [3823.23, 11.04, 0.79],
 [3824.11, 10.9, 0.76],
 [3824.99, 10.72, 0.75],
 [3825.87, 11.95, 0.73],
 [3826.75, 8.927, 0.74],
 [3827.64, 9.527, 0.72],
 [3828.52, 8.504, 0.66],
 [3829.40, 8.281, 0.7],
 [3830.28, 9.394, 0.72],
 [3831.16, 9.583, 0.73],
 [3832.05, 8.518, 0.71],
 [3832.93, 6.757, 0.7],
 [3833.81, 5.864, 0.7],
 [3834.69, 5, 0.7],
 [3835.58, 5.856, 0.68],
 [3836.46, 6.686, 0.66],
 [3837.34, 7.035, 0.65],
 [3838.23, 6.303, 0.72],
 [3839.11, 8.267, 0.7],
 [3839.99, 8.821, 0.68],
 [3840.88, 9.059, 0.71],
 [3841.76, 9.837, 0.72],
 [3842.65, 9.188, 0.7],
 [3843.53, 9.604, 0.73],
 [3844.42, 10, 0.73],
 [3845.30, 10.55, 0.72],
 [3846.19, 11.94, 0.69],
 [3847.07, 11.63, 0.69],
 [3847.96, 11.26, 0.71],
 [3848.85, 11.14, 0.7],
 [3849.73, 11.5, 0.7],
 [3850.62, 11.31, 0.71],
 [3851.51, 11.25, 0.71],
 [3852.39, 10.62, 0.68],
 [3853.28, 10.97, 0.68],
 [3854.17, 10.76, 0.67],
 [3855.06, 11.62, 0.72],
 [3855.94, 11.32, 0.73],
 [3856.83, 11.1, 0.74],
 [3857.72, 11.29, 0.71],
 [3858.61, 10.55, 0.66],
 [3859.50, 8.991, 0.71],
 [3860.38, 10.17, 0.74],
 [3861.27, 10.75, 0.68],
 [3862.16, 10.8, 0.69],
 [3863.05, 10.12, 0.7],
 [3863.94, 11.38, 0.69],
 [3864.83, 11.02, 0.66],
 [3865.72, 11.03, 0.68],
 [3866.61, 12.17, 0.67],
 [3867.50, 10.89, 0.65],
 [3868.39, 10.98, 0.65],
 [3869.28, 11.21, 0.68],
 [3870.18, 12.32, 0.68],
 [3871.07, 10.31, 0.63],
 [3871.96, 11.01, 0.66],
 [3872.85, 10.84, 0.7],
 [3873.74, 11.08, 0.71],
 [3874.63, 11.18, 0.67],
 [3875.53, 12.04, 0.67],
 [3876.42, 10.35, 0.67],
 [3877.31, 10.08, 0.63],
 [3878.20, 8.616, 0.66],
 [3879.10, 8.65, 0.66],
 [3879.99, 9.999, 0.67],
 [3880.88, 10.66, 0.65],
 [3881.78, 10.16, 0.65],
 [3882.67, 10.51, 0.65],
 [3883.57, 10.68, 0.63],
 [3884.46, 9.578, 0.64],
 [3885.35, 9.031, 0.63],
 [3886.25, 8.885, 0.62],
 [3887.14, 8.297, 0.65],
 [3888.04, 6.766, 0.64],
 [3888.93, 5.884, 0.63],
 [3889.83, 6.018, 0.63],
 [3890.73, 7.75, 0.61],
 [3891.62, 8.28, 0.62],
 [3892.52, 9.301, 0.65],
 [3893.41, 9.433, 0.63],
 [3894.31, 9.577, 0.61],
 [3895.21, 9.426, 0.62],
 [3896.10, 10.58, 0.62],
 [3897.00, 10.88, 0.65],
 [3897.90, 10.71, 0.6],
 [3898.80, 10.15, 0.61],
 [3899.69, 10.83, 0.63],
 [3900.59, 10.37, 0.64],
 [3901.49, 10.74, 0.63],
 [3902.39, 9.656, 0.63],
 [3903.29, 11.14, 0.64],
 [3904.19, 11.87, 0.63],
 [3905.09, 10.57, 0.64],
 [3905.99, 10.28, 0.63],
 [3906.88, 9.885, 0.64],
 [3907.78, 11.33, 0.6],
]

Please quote 0.27 mag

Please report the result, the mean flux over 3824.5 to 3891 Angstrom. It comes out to 9.78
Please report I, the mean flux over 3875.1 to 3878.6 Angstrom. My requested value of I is 10.3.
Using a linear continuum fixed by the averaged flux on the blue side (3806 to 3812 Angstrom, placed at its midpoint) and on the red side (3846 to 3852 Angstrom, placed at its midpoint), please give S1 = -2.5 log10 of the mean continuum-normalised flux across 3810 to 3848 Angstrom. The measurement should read 0.159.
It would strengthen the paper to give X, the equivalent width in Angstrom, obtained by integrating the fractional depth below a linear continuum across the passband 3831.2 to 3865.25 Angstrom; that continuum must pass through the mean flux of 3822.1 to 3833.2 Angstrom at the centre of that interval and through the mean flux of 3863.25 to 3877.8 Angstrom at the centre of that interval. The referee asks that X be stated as 2.20 Angstrom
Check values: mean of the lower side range 9.64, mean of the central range 9.71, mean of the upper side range 11.1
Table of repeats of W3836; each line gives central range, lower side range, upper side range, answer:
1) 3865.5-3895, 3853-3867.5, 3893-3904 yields 0.09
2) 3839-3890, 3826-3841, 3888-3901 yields -0.21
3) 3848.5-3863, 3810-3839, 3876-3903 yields -0.16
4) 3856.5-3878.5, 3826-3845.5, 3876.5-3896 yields -0.23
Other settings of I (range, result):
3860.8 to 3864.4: 10.8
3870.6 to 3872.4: 10.7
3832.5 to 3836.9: 6.04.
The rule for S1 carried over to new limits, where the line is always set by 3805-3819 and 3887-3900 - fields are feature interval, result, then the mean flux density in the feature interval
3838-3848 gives 0.03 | 9.72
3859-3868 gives -0.13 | 10.7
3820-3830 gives 0.04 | 9.95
